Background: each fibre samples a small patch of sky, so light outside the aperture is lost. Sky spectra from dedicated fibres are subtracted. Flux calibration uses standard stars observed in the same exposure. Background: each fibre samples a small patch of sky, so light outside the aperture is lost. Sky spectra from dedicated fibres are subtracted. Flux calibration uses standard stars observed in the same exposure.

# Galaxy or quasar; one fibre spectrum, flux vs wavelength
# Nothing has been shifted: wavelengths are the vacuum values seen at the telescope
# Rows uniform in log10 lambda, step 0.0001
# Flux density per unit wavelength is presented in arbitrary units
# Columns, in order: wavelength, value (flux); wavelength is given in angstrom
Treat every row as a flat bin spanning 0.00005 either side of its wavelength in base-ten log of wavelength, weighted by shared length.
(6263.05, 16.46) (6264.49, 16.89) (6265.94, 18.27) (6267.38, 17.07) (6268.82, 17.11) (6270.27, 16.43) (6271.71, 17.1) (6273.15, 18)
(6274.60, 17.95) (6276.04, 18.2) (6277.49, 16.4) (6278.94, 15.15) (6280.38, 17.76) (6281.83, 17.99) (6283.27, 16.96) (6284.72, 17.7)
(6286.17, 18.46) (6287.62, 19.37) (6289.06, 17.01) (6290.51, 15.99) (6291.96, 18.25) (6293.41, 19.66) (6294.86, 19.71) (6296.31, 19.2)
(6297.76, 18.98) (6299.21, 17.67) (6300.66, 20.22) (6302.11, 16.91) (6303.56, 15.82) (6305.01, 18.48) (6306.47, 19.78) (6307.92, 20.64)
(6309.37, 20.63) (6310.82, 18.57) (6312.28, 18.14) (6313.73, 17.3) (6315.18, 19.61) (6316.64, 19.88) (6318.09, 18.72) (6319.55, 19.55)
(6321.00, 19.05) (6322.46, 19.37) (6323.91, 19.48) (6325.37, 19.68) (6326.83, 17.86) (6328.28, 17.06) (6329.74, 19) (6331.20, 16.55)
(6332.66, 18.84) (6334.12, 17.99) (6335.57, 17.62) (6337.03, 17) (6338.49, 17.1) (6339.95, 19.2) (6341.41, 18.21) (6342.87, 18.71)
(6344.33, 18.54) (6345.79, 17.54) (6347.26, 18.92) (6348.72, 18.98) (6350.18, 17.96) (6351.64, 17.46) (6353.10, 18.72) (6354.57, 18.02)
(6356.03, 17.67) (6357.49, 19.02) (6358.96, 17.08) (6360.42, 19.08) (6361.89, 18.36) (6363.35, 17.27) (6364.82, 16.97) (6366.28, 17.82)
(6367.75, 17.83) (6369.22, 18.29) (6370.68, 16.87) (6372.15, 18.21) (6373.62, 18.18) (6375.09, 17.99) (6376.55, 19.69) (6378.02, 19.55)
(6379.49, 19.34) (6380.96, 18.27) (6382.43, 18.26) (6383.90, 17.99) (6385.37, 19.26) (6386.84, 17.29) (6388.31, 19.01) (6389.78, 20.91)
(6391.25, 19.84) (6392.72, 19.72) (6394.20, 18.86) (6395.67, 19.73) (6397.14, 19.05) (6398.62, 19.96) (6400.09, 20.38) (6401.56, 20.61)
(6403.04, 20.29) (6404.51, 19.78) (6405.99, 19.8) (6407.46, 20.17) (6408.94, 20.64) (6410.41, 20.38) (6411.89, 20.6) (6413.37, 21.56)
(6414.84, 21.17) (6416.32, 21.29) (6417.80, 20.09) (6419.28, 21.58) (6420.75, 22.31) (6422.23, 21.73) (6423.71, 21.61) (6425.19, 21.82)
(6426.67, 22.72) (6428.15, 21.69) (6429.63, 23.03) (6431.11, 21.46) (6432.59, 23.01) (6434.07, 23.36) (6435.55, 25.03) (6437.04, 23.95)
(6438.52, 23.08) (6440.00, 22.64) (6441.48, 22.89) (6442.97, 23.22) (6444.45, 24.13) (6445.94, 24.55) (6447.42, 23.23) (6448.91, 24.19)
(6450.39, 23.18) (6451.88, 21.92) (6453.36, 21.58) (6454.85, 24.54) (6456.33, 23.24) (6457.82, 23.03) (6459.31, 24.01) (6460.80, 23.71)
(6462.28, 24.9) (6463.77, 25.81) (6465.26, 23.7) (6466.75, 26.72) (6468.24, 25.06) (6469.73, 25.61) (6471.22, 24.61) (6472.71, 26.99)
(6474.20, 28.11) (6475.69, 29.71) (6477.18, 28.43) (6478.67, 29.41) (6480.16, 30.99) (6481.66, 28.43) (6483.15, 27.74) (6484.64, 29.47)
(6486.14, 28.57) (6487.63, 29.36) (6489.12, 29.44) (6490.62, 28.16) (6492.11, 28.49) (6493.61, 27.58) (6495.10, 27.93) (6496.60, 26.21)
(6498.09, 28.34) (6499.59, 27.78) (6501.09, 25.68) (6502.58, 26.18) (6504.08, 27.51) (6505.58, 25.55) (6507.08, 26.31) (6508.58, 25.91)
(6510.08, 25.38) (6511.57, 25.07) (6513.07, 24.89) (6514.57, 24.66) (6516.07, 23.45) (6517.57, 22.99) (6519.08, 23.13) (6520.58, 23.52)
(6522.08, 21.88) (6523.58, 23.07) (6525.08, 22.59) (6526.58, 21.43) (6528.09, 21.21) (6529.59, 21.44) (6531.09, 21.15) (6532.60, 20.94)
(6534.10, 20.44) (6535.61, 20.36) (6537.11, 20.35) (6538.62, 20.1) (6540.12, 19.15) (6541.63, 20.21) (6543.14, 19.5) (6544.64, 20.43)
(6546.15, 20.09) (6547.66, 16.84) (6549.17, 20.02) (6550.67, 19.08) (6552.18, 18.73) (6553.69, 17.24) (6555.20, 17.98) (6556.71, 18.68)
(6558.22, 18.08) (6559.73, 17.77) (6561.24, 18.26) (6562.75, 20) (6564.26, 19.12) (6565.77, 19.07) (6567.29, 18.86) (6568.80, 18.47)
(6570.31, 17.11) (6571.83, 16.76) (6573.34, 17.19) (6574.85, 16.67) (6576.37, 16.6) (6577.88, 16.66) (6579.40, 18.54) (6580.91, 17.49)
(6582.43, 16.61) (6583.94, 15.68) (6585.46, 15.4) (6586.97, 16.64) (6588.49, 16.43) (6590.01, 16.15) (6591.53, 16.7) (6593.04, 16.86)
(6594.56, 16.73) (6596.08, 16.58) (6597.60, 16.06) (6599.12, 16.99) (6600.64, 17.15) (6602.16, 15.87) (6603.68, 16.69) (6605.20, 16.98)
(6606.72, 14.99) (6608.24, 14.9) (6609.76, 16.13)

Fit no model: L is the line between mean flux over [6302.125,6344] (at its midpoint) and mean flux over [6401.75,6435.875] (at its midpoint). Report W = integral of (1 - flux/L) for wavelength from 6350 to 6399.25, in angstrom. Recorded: 3.9 angstrom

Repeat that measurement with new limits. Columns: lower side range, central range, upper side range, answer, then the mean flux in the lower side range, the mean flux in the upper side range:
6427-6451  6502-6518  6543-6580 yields -3.8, 23.3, 18.3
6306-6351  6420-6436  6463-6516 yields 0.9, 18.6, 27.1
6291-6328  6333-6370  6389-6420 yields 2.7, 18.9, 20.3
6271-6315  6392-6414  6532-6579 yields -2.0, 18.2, 18.7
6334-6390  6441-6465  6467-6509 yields 1.3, 18.2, 27.6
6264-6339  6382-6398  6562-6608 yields -1.2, 18.2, 17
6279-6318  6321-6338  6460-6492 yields 1.5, 18.4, 27.4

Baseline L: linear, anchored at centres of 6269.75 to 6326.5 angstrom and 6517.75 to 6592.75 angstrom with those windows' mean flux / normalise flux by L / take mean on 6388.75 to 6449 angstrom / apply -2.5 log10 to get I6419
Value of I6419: -0.16 mag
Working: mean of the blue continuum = 18.4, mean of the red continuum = 19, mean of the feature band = 21.6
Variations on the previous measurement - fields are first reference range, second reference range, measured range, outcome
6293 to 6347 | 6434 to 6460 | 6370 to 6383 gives 0.125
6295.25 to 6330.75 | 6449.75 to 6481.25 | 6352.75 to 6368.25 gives 0.164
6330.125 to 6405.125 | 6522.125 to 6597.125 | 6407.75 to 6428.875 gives -0.151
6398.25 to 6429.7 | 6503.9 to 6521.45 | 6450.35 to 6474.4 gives -0.074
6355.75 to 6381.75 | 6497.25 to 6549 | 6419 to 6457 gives -0.133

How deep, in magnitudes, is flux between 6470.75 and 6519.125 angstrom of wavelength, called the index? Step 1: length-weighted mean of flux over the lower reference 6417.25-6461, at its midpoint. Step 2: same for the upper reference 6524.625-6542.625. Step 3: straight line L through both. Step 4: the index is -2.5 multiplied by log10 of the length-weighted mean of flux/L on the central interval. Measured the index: -0.25 mag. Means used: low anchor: 22.9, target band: 27.1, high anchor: 20.7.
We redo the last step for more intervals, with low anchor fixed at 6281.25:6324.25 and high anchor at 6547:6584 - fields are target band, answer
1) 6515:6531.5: -0.24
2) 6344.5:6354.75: 0.02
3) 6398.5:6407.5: -0.10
